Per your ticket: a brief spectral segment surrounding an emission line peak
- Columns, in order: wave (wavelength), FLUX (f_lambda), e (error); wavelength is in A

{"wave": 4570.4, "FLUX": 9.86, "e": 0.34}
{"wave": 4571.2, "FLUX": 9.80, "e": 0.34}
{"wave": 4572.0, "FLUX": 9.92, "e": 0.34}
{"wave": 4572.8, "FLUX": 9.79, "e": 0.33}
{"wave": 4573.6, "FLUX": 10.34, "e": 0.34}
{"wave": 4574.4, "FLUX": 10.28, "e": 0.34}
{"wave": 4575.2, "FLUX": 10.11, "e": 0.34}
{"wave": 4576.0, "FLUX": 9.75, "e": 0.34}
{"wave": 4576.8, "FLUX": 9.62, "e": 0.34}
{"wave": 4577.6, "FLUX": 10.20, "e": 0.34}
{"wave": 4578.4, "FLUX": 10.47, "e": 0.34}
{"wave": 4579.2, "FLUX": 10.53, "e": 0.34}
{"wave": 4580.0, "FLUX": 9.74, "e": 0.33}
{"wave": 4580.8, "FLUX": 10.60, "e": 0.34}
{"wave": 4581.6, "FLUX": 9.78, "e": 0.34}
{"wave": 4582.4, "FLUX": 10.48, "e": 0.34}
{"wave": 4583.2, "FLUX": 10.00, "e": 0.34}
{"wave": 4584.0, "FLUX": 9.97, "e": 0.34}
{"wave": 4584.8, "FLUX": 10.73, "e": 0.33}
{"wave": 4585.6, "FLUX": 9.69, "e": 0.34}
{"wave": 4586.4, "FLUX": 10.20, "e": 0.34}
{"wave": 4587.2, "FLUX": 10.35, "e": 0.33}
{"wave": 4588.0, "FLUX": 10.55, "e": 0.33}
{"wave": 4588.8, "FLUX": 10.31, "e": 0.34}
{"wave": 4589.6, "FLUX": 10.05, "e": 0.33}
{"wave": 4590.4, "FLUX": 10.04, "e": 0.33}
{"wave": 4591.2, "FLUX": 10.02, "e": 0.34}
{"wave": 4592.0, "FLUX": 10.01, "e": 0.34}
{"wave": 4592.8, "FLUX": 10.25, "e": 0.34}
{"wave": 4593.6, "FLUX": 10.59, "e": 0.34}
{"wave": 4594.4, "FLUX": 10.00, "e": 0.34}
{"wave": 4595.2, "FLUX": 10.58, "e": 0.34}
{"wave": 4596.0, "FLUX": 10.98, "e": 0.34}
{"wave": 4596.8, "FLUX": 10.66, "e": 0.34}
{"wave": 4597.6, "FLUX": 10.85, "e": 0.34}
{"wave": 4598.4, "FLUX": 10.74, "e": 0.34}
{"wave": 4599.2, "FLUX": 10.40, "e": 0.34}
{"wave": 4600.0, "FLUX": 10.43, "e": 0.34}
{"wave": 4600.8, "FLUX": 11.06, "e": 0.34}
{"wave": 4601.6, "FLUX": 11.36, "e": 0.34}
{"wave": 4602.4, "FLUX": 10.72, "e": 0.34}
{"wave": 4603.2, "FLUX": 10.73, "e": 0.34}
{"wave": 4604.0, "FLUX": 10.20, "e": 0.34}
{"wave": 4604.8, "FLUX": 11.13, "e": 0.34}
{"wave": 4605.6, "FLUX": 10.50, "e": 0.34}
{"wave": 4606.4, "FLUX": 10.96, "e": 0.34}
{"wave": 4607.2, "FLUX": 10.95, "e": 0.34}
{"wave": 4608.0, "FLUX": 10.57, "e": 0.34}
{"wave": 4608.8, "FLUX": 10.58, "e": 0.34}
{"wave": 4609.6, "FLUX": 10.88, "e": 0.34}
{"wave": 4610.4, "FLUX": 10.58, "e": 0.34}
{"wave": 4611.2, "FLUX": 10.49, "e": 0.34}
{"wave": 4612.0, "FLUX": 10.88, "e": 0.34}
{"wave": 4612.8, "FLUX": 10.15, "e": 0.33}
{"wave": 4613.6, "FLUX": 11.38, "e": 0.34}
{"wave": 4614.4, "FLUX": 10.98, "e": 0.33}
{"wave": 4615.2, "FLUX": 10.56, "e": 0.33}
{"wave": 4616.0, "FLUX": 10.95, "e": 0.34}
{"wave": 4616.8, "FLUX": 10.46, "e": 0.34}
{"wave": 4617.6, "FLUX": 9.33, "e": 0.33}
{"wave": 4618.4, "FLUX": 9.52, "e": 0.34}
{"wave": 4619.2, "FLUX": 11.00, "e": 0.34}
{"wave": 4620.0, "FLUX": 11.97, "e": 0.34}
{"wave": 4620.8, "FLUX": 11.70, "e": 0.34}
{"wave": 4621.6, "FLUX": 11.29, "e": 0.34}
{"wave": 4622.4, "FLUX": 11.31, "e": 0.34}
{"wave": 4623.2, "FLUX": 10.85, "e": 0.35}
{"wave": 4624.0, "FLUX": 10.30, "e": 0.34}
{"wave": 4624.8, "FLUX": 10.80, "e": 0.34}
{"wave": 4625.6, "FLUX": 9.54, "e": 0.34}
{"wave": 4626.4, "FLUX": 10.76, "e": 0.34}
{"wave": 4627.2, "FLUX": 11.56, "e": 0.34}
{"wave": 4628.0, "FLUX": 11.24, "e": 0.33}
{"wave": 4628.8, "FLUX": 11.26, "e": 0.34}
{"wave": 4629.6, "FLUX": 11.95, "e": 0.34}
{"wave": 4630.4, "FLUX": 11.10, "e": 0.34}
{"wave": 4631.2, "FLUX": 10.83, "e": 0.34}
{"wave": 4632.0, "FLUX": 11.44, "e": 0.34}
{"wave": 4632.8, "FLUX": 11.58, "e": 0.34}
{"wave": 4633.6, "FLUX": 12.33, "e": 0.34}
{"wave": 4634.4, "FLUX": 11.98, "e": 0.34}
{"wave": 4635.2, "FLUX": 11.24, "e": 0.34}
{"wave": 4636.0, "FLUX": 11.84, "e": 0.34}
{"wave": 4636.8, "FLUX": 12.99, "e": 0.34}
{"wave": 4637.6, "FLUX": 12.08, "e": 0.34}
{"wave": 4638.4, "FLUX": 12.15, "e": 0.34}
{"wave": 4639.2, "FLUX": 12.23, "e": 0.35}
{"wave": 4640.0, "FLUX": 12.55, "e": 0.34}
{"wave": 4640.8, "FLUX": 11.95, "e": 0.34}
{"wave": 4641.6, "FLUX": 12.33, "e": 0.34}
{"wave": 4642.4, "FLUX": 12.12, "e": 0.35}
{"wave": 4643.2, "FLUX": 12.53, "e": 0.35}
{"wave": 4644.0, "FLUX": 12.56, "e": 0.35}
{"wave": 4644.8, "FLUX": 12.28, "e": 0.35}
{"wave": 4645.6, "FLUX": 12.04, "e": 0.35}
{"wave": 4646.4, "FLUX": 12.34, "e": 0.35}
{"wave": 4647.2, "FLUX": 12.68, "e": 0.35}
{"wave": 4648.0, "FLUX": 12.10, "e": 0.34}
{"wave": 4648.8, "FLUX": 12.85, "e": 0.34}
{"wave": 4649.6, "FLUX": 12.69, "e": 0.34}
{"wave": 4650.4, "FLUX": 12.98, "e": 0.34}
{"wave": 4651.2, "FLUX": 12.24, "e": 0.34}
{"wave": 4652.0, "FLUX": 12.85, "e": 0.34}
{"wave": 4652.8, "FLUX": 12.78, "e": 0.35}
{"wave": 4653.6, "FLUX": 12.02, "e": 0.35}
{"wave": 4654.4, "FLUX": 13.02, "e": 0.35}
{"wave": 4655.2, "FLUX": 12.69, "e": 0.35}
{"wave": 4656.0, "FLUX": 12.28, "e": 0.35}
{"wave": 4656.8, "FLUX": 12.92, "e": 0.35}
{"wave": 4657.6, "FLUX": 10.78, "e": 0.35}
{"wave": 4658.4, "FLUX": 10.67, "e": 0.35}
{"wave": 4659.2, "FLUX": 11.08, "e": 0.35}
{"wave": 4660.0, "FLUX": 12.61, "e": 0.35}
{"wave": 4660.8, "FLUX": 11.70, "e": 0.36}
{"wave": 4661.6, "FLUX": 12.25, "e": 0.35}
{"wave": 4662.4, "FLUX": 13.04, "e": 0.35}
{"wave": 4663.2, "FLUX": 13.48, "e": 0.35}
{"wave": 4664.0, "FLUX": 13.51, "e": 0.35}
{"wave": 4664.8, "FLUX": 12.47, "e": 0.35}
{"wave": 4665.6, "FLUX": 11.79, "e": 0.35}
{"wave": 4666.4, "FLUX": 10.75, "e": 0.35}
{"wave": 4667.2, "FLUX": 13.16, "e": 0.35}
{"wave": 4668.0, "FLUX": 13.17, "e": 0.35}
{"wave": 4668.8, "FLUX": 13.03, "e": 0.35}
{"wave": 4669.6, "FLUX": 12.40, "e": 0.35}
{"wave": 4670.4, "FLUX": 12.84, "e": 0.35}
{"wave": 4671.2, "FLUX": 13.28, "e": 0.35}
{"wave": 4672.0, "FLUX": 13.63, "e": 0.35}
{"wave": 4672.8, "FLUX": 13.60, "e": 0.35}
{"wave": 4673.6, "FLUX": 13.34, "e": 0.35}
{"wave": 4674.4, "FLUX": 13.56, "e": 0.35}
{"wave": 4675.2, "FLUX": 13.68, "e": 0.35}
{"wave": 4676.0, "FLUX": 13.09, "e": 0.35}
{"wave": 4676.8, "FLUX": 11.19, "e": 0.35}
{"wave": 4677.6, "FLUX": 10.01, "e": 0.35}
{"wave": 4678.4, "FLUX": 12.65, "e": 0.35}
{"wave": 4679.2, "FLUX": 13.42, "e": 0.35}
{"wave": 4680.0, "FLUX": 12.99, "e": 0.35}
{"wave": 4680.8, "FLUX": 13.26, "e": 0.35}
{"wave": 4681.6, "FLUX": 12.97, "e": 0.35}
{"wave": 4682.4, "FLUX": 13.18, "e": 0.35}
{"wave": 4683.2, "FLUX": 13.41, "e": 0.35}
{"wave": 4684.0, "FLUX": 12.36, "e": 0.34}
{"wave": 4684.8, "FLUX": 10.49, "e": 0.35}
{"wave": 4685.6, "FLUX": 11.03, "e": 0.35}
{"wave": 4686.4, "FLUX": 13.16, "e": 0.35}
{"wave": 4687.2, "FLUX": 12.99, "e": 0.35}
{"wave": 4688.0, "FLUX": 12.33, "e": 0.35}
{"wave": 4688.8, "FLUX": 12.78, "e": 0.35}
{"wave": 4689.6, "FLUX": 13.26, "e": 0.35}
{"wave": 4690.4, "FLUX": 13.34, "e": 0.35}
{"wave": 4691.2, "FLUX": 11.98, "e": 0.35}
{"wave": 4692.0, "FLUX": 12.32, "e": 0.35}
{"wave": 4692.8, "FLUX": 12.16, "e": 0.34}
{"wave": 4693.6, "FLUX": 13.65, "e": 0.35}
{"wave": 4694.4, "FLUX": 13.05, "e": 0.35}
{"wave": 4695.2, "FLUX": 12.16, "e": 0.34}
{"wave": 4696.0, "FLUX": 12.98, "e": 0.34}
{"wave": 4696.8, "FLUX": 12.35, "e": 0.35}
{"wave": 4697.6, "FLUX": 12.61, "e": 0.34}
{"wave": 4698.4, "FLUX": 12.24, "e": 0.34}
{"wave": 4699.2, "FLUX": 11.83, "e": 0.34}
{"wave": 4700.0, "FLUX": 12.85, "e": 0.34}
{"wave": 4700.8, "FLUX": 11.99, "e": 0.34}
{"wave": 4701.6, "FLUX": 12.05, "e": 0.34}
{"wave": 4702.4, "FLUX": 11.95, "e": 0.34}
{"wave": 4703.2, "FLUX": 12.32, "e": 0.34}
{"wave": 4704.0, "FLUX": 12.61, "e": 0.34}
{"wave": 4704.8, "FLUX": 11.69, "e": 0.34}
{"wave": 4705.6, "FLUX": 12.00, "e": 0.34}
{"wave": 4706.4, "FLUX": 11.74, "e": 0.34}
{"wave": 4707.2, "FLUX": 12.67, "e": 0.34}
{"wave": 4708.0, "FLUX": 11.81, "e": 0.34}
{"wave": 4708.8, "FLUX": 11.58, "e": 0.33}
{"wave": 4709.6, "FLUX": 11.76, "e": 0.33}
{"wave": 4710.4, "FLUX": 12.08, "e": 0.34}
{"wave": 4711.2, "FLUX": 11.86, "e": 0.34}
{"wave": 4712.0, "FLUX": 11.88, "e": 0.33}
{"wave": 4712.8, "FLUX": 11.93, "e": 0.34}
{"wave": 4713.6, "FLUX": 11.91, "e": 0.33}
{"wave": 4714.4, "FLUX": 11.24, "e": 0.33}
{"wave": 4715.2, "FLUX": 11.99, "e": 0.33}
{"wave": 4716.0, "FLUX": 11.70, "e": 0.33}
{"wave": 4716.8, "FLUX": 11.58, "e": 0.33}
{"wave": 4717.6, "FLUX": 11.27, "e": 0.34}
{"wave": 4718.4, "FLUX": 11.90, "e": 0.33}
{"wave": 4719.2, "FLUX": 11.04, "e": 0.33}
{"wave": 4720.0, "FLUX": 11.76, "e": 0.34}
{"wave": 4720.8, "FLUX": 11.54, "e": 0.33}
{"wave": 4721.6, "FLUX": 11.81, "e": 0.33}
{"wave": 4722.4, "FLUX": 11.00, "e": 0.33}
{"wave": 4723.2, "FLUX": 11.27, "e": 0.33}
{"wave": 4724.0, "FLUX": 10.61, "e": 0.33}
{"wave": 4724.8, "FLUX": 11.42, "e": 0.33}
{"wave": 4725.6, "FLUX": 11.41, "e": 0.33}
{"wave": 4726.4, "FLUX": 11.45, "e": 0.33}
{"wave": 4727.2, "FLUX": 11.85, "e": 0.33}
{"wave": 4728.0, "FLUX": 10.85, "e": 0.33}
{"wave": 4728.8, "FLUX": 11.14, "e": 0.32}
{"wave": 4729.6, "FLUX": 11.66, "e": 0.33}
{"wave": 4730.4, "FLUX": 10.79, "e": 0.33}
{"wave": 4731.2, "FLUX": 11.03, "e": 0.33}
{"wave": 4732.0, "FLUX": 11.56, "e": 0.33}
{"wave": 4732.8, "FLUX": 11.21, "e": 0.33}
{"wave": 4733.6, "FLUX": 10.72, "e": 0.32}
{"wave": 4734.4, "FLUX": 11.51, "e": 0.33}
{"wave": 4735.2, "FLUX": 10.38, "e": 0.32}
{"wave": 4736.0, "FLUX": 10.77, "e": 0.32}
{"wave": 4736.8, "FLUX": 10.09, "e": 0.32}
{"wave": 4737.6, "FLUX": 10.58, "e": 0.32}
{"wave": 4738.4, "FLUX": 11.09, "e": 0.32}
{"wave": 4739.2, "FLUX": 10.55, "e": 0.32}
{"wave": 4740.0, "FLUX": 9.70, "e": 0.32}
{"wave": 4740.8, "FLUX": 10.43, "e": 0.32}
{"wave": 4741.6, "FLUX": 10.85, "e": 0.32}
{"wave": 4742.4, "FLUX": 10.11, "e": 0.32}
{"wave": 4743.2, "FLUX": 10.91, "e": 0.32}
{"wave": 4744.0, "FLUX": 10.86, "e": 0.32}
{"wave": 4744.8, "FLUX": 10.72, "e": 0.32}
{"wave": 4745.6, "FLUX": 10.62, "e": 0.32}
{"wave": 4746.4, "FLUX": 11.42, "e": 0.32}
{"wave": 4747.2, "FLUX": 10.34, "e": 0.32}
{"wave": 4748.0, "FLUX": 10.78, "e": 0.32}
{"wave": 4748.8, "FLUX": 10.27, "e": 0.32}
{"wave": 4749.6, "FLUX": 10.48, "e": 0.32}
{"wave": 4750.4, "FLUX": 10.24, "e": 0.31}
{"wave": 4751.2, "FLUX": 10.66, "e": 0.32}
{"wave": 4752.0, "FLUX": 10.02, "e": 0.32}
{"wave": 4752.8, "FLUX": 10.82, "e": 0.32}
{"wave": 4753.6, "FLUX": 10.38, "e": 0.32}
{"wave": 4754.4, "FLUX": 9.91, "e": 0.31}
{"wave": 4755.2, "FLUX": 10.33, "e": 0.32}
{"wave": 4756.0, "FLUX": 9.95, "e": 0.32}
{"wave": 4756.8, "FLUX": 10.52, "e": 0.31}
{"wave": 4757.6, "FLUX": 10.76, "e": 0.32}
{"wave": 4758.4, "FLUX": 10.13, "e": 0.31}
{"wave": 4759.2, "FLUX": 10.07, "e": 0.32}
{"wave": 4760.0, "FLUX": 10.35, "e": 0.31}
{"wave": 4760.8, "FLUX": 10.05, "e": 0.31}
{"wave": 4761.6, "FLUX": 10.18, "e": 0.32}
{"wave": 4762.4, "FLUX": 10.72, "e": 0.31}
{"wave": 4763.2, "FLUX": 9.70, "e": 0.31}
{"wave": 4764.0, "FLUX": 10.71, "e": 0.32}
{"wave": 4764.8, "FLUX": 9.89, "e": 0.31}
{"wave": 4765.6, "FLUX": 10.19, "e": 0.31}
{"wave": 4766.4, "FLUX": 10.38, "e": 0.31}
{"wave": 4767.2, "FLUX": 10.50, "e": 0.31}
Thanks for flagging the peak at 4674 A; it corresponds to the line C IV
